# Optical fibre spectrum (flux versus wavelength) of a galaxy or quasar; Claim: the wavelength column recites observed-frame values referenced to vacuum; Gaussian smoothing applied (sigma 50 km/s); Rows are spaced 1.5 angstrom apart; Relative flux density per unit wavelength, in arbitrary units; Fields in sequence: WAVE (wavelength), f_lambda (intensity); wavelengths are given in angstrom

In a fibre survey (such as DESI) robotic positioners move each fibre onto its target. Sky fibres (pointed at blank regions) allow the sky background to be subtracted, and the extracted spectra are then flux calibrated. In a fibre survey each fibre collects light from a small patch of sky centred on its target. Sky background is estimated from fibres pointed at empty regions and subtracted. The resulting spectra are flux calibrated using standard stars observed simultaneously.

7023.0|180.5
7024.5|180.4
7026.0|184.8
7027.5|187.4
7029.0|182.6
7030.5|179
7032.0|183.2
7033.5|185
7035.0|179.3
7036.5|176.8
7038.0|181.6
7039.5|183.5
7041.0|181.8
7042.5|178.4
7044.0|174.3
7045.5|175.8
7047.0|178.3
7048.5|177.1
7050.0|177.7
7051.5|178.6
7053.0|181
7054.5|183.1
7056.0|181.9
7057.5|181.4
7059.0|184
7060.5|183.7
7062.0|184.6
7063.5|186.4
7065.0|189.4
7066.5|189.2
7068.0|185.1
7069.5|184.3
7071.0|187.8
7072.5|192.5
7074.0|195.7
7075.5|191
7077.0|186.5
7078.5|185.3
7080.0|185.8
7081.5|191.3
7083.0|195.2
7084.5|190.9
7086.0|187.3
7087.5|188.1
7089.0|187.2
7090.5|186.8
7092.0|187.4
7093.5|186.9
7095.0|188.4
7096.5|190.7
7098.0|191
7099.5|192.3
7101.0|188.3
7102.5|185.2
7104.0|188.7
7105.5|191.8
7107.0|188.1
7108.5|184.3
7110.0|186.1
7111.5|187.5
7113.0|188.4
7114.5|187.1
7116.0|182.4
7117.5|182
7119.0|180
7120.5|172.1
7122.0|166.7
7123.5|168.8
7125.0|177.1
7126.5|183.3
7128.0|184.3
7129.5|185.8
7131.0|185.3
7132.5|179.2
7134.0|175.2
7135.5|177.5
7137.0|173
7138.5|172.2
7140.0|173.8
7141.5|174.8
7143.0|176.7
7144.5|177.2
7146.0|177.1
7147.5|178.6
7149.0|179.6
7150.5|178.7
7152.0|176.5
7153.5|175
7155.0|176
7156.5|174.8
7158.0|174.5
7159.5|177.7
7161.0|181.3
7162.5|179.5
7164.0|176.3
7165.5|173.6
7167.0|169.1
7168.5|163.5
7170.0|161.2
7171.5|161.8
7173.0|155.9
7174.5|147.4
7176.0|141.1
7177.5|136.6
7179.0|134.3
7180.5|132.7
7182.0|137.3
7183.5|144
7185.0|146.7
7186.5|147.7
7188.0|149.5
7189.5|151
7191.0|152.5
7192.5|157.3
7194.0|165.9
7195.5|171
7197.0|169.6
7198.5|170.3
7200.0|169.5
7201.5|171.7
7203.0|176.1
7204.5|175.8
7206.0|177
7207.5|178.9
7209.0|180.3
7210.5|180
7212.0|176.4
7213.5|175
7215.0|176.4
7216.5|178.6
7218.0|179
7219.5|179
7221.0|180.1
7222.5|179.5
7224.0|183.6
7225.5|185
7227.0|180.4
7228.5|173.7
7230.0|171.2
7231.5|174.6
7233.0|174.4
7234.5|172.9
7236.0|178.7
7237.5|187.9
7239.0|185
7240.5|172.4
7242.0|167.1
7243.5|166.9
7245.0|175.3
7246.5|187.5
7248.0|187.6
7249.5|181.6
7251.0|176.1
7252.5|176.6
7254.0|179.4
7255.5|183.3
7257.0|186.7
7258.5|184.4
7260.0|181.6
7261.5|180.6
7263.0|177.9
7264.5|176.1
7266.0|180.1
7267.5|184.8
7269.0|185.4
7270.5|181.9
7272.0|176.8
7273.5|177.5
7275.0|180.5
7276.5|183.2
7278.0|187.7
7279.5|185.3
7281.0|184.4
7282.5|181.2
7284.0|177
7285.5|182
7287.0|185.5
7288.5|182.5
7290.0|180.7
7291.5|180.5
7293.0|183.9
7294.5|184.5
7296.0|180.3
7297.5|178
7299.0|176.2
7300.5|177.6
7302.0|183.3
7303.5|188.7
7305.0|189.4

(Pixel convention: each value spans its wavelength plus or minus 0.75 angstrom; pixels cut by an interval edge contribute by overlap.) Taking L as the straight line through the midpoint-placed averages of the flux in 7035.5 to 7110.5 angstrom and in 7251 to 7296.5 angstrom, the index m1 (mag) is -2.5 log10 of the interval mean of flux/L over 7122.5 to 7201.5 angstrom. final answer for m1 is 0.105 mag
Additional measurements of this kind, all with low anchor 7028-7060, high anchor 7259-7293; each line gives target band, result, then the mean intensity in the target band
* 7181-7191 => 0.23 mag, 146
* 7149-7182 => 0.11 mag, 164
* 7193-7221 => 0.04 mag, 175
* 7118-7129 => 0.03 mag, 176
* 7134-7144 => 0.04 mag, 175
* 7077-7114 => -0.05 mag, 188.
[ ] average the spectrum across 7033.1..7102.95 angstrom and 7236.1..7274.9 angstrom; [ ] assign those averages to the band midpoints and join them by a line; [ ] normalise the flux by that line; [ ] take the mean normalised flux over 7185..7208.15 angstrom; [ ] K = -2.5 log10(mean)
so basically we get 0.10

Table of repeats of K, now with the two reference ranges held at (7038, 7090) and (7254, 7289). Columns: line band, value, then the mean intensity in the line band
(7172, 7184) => 0.28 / 142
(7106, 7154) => 0.03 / 179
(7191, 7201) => 0.10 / 166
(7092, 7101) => -0.03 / 190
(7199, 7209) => 0.05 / 175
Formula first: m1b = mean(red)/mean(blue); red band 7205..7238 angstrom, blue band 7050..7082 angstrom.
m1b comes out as 1.0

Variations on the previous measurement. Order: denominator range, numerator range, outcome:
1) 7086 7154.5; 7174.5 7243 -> 0.92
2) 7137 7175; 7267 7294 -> 1.06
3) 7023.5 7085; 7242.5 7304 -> 0.99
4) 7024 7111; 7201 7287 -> 0.97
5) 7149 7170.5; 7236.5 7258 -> 1.03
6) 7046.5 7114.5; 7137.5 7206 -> 0.88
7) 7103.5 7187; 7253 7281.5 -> 1.06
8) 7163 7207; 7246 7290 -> 1.15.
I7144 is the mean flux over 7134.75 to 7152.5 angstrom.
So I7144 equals 176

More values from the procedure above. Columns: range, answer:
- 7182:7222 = 168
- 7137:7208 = 165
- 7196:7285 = 179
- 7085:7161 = 182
